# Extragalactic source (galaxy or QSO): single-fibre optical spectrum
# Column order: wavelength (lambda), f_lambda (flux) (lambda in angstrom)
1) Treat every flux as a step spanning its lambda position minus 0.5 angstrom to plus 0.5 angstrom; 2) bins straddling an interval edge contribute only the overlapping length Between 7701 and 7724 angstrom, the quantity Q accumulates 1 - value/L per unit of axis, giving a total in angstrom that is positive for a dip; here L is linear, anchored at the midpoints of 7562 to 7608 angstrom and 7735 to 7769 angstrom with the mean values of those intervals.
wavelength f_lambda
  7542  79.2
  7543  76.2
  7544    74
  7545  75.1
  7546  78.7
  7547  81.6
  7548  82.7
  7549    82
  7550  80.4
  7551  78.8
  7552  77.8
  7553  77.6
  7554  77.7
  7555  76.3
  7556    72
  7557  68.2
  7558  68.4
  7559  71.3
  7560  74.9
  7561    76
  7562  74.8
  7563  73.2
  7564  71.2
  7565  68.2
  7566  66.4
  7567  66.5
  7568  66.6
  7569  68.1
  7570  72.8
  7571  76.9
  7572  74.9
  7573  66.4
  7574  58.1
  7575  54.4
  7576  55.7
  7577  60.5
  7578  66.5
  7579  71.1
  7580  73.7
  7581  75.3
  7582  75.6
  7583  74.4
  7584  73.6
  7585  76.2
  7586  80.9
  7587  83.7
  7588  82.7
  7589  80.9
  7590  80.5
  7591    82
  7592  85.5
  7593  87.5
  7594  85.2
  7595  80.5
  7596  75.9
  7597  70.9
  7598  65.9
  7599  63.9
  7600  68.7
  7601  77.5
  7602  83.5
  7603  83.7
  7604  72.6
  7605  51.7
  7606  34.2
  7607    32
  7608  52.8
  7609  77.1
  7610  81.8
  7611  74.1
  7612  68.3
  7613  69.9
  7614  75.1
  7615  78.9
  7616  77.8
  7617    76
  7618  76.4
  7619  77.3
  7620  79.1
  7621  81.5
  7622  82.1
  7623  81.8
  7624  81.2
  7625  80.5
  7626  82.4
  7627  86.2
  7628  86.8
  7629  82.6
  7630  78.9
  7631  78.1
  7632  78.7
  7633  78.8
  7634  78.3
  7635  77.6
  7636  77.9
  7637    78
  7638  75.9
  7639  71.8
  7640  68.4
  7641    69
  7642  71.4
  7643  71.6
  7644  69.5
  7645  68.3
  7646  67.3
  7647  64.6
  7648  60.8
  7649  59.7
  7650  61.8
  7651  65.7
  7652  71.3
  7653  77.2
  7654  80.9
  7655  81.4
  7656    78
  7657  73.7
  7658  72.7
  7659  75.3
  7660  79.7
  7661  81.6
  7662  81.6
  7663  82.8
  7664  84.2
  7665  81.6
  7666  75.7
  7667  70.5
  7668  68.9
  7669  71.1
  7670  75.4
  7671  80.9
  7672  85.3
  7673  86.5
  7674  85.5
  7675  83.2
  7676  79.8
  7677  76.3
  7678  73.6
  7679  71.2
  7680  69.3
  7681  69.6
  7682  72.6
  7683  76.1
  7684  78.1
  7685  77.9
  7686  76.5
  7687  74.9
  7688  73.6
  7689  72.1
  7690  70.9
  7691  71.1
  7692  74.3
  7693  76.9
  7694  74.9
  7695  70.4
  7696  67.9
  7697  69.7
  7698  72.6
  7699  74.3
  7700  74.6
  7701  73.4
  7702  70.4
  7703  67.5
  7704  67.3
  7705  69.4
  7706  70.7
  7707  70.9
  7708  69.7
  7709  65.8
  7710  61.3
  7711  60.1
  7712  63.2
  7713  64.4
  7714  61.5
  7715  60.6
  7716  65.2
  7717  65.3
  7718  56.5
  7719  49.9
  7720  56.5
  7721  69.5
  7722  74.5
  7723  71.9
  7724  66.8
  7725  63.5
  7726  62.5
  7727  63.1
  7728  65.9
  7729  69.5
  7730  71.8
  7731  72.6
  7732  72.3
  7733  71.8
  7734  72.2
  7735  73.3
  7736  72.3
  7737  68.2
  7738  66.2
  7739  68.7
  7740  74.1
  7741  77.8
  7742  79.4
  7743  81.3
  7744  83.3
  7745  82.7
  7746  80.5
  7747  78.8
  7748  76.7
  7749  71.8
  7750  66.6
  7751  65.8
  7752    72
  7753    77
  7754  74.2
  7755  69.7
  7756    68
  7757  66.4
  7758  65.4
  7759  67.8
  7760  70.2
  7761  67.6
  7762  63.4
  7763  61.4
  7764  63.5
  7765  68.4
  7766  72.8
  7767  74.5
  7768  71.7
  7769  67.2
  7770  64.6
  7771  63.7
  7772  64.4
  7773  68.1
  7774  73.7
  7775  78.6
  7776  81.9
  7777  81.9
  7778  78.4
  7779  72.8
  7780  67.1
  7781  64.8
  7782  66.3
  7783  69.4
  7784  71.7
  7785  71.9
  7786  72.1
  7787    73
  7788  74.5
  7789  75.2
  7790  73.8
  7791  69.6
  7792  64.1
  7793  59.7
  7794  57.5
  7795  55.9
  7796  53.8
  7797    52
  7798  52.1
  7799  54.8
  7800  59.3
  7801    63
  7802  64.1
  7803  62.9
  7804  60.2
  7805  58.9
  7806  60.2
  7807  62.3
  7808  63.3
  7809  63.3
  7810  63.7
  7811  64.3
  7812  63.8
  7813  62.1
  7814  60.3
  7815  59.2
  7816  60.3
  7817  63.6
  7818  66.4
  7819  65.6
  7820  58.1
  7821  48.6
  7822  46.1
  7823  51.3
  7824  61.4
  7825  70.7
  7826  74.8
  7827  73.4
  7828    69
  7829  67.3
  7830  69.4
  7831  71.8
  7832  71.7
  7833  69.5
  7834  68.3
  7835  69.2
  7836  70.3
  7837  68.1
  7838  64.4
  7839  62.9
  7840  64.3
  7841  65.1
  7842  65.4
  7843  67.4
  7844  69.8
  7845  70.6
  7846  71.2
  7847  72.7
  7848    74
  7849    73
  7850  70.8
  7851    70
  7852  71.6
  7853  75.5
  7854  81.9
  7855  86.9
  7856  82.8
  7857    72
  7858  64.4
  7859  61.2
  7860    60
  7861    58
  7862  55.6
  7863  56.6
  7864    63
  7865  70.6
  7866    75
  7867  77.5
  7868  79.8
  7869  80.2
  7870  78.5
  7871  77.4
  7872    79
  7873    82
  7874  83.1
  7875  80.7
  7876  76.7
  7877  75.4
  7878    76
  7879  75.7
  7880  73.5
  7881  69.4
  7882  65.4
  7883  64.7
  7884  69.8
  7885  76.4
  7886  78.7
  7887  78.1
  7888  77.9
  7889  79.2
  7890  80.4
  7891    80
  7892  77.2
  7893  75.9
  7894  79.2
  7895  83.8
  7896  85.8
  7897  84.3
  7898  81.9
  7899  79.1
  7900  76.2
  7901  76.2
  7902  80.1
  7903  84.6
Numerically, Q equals 2.00 angstrom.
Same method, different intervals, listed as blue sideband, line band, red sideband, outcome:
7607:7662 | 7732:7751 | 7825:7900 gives -0.1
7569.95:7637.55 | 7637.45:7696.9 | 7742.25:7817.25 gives -1.9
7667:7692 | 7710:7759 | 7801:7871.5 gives 2.2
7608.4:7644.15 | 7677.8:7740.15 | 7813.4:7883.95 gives 4.3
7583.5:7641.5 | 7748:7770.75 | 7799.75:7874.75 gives 0.5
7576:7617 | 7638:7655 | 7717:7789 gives 0.6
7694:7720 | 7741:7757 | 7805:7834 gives -2.3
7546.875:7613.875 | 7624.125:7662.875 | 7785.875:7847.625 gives -2.7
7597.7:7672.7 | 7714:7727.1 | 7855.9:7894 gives 1.8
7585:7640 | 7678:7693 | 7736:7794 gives 0.0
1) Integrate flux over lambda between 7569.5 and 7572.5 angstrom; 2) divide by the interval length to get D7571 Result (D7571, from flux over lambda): 74.9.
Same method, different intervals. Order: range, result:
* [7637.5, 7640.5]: 72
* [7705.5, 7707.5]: 70.8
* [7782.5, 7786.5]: 71.3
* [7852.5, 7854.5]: 78.7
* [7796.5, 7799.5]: 53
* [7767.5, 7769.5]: 69.5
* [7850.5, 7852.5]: 70.8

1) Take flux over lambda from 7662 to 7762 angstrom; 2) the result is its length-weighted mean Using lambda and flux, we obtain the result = 71.7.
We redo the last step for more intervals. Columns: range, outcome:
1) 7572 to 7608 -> 71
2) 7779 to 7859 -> 66.1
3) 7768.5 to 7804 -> 66.9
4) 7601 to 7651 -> 72.9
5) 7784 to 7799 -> 64.6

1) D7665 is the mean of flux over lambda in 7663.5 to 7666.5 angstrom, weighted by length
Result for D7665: 80.5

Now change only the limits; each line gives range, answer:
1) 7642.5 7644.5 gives 70.5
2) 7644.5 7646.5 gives 67.8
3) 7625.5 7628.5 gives 85.1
